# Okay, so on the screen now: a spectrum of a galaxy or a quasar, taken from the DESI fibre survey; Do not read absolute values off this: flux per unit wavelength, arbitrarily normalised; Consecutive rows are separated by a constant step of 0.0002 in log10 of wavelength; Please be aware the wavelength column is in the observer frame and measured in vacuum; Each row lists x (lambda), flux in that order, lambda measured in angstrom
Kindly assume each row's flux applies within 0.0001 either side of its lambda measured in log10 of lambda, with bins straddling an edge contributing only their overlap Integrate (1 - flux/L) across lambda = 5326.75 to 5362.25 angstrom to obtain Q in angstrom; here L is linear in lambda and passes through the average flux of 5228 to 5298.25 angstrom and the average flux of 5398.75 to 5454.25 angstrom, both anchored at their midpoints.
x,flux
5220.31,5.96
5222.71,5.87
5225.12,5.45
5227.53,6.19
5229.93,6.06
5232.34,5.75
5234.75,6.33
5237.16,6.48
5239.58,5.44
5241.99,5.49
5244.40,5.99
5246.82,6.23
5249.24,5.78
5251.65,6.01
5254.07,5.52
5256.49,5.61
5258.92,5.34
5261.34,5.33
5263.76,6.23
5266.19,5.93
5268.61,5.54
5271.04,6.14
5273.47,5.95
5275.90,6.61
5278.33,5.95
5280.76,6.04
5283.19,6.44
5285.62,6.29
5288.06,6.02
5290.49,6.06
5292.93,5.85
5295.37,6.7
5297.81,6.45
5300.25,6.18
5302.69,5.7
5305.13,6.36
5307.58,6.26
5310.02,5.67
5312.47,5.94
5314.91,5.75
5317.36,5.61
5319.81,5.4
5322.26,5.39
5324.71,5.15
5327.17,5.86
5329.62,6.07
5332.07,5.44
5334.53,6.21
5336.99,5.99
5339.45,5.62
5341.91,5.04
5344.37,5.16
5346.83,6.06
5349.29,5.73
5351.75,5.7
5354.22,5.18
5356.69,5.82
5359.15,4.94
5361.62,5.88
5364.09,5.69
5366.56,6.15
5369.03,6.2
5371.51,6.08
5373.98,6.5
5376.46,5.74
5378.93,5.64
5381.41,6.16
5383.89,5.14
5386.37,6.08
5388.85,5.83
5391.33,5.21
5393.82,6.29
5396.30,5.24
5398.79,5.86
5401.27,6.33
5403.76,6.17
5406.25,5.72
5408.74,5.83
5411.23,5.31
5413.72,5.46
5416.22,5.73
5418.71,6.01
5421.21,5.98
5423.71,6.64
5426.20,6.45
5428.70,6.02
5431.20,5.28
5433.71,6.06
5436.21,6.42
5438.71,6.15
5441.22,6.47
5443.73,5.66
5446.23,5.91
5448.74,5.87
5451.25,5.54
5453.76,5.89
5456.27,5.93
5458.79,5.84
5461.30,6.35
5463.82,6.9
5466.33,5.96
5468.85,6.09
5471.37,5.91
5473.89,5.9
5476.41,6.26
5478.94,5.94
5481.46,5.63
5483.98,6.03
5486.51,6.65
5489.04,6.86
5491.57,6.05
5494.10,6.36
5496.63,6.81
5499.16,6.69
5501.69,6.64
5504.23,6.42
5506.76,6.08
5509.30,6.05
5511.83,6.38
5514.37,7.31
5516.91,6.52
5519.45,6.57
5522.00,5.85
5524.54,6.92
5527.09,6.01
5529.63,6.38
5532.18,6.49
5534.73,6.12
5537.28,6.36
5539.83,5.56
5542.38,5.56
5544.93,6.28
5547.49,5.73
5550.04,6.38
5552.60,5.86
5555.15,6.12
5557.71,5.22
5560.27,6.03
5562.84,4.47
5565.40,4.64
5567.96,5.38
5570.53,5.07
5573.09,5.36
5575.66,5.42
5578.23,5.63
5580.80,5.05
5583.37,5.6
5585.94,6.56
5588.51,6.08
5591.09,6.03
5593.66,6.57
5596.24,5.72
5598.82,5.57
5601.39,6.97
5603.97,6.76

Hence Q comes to 2.0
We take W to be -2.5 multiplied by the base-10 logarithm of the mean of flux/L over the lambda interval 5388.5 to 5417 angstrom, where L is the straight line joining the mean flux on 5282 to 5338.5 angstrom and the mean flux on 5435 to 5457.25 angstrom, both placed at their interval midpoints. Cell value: 0.04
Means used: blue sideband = 5.94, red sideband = 5.98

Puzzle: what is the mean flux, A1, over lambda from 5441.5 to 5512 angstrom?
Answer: 6.17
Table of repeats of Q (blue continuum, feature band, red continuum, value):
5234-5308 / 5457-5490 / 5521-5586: -1.9 angstrom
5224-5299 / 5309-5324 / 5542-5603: 0.8 angstrom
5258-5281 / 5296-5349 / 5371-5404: 0.9 angstrom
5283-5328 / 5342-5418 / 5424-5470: 3.2 angstrom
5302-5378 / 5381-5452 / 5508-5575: -0.8 angstrom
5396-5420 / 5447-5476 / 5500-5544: 0.1 angstrom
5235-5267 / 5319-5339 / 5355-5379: 0.5 angstrom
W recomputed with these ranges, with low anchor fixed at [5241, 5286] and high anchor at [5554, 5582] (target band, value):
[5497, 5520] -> -0.202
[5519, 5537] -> -0.174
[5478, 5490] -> -0.138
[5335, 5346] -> 0.045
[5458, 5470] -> -0.136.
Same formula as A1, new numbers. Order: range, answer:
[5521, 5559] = 6.06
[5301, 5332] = 5.76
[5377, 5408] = 5.81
